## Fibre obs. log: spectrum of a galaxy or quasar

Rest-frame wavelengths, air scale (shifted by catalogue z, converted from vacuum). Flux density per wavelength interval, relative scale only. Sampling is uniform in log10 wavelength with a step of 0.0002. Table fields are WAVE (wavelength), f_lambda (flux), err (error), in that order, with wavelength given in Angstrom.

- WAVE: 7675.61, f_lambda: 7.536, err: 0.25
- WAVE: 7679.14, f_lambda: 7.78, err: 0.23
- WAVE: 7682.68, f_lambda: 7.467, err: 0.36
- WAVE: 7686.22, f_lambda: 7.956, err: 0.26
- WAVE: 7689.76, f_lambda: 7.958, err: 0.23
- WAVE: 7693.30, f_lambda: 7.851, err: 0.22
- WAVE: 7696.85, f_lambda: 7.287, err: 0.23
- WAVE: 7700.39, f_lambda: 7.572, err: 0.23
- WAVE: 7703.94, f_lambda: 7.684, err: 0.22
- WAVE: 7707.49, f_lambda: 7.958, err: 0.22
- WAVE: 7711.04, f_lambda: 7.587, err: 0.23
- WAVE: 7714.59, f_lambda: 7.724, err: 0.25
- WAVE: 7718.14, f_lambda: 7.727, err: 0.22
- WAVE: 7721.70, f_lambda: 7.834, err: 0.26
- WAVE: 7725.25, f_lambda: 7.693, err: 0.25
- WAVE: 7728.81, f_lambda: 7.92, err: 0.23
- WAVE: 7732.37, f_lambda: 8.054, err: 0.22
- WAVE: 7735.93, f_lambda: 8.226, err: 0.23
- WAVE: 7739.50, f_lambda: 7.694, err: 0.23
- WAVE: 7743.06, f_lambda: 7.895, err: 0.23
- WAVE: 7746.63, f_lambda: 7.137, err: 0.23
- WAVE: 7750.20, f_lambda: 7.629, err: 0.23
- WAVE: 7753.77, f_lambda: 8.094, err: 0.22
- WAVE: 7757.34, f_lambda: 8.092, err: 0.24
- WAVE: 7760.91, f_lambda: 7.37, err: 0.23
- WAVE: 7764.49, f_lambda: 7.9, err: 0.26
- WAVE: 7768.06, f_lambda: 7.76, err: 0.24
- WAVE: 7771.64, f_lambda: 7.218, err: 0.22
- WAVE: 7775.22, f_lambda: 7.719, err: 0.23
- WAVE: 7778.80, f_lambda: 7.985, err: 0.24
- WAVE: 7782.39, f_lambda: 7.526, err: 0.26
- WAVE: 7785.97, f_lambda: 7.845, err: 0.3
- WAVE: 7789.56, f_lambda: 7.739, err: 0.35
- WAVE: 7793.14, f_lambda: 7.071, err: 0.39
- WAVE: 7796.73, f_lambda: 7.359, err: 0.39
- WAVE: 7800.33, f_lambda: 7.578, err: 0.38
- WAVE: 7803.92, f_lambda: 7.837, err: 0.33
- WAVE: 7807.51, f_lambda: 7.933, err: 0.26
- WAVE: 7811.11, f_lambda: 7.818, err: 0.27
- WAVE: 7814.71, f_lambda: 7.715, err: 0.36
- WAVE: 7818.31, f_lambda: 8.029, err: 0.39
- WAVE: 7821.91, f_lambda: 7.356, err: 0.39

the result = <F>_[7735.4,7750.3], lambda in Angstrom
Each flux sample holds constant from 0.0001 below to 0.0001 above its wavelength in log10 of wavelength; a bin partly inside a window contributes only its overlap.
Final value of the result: 7.68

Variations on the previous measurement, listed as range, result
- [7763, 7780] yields 7.71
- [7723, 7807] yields 7.71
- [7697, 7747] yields 7.77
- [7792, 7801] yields 7.32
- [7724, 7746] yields 7.88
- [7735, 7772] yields 7.74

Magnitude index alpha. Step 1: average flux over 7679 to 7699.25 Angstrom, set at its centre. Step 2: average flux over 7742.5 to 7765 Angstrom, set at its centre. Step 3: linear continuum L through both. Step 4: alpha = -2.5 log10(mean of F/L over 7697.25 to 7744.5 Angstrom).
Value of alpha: -0.01 mag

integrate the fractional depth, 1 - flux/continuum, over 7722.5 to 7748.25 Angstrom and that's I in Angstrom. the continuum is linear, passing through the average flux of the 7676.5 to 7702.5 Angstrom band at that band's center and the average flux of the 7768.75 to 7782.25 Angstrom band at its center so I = -0.5 Angstrom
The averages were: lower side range 7.69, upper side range 7.63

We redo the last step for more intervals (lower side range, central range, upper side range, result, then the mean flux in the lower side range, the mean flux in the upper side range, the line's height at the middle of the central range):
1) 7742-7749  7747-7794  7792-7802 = -1.7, 7.48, 7.34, 7.41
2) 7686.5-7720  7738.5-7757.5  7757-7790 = -0.1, 7.72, 7.7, 7.7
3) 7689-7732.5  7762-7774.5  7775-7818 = 0.1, 7.74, 7.69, 7.71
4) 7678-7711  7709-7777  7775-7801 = -0.9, 7.71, 7.6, 7.65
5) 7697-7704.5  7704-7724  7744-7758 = -0.4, 7.55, 7.72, 7.59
